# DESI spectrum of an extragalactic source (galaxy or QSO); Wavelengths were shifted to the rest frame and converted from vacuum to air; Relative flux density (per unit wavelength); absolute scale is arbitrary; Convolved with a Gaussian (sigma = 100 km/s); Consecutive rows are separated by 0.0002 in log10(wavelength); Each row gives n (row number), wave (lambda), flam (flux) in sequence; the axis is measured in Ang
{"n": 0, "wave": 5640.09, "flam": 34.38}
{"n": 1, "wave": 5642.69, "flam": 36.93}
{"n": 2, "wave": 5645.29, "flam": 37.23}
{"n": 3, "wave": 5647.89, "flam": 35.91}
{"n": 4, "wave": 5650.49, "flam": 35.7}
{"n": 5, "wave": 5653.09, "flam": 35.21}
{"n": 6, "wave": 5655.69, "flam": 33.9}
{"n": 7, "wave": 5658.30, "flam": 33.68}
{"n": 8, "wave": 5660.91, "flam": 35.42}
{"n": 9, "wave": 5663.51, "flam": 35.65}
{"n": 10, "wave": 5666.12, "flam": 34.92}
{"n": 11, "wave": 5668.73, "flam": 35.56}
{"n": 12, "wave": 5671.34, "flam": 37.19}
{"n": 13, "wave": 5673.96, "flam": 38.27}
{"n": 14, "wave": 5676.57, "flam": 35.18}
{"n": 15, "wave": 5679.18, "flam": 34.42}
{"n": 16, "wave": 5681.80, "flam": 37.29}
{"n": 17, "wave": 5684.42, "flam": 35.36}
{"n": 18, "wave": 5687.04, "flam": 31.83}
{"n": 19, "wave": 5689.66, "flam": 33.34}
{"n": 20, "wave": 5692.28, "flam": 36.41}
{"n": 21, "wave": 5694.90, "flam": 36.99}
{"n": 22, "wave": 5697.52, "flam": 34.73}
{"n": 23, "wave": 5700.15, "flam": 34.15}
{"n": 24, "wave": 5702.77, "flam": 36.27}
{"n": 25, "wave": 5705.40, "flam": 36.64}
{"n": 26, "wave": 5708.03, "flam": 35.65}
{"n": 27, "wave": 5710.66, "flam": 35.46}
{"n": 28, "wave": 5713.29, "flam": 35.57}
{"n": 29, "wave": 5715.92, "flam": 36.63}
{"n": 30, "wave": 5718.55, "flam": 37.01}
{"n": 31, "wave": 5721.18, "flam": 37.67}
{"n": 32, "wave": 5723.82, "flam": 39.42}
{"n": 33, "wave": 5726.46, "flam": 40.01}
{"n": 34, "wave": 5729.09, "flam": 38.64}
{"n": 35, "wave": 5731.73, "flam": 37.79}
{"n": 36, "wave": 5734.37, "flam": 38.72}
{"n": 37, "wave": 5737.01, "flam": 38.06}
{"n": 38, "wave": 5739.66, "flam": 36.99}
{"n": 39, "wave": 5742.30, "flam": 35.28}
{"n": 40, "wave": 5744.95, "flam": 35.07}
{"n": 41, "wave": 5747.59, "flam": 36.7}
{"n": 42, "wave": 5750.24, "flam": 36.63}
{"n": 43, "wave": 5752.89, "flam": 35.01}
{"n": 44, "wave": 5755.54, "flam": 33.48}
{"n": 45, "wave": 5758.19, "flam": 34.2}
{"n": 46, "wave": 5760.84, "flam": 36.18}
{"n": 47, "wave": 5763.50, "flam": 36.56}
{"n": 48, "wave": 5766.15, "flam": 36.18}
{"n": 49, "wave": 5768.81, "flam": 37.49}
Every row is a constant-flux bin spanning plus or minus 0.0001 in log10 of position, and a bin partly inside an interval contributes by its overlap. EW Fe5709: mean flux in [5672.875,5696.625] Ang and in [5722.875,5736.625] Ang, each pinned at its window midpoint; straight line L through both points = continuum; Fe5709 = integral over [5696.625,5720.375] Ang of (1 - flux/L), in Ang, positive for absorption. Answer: 0.9 Ang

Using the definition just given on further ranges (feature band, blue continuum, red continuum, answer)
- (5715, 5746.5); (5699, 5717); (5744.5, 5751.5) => -1.4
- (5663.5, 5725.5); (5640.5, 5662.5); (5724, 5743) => 1.5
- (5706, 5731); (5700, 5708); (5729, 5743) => -0.4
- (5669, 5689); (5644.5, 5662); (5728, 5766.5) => 0.0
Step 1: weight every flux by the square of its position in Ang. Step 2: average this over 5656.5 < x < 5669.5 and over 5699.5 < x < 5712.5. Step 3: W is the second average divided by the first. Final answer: 1.04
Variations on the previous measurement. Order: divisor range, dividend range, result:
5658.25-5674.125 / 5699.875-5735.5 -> 1.06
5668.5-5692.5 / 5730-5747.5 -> 1.07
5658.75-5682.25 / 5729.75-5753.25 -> 1.05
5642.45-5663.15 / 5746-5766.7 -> 1.04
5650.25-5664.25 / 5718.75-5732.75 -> 1.13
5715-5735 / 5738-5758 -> 0.94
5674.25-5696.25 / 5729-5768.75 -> 1.05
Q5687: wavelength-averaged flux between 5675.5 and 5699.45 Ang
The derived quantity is 35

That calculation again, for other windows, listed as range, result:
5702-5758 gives 36.7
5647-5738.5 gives 36.1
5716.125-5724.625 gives 37.8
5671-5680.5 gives 36.2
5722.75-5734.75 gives 38.9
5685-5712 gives 35.2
